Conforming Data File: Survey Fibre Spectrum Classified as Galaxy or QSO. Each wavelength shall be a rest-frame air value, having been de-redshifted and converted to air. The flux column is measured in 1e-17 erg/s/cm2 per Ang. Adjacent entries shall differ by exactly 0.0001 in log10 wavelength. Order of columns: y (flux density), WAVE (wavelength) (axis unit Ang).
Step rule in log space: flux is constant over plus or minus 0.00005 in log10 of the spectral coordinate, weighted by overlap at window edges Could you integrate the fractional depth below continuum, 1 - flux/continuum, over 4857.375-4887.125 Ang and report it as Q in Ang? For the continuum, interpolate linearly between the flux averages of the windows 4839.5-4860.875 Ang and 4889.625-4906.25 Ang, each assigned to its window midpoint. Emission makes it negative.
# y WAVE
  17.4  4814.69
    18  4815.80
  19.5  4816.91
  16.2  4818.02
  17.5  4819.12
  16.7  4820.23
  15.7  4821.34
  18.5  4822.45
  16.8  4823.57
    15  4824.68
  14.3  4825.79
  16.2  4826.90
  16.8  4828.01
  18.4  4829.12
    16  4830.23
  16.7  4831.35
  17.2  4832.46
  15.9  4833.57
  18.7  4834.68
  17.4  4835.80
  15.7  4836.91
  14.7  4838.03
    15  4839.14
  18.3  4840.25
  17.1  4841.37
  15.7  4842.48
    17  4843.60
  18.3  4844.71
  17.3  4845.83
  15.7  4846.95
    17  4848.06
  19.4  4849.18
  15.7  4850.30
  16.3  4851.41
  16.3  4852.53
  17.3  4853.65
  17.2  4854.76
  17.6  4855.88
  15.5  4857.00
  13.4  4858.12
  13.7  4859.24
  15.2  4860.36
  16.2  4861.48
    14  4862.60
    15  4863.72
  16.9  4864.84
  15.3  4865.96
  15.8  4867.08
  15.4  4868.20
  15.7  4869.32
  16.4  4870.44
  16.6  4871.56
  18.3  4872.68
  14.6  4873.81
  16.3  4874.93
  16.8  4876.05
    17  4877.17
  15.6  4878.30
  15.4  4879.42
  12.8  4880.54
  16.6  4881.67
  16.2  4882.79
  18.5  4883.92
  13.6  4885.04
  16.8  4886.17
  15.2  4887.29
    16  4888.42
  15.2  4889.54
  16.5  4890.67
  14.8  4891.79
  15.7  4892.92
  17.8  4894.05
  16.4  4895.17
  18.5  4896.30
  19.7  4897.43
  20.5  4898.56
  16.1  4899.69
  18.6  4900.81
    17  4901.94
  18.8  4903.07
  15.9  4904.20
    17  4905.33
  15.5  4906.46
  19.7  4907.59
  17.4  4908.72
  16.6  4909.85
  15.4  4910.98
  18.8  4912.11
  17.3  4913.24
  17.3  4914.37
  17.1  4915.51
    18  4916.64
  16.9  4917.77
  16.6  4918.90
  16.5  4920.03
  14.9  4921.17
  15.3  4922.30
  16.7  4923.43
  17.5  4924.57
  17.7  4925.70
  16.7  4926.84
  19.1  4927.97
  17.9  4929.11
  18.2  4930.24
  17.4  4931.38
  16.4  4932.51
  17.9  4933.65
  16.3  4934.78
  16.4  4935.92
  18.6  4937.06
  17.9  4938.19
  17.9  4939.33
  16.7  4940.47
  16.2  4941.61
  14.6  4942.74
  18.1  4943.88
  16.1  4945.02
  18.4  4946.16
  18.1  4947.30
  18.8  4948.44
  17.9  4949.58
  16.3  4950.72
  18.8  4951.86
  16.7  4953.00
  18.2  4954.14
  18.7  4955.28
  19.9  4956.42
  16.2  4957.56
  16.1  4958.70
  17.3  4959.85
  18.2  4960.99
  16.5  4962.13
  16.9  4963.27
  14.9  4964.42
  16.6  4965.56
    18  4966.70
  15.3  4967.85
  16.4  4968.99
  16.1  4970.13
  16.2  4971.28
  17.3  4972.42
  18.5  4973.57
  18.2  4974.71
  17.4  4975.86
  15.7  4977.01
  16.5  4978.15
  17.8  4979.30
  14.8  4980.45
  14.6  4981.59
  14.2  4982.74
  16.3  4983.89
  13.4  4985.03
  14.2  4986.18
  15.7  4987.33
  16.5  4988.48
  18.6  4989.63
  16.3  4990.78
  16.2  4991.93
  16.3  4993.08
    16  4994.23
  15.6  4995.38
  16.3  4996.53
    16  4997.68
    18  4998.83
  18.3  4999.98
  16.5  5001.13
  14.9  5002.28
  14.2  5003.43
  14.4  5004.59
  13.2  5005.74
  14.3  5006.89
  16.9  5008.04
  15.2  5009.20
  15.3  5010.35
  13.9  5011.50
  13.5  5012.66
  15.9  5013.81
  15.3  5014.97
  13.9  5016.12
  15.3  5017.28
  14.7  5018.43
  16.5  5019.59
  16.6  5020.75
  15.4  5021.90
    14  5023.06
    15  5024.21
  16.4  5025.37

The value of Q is 2.1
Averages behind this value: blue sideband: 16.5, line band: 15.7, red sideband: 17.3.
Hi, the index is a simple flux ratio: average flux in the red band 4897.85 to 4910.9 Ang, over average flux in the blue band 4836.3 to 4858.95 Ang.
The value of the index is 1.1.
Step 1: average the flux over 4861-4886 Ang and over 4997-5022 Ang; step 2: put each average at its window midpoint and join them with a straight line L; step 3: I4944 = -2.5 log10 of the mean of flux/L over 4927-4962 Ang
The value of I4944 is -0.123 mag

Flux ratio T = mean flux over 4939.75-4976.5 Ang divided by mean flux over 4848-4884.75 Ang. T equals 1.1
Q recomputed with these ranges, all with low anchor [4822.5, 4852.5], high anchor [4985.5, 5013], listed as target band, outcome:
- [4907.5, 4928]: -1.1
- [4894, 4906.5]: -1.1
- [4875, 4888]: 0.4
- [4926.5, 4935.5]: -0.8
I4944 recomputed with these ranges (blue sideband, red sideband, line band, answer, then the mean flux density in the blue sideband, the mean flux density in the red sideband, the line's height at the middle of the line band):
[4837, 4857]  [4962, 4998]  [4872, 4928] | -0.01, 16.8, 16.2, 16.5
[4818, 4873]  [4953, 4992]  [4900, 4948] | -0.04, 16.4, 16.6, 16.5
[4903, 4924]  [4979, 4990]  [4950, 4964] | -0.09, 16.9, 15.5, 16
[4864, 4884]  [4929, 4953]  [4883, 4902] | -0.03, 16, 17.4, 16.4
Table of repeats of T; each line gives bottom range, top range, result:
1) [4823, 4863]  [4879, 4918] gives 1.03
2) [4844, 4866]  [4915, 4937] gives 1.05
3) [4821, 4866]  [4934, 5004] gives 1.02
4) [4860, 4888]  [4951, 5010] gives 1.03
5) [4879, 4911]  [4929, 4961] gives 1.04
